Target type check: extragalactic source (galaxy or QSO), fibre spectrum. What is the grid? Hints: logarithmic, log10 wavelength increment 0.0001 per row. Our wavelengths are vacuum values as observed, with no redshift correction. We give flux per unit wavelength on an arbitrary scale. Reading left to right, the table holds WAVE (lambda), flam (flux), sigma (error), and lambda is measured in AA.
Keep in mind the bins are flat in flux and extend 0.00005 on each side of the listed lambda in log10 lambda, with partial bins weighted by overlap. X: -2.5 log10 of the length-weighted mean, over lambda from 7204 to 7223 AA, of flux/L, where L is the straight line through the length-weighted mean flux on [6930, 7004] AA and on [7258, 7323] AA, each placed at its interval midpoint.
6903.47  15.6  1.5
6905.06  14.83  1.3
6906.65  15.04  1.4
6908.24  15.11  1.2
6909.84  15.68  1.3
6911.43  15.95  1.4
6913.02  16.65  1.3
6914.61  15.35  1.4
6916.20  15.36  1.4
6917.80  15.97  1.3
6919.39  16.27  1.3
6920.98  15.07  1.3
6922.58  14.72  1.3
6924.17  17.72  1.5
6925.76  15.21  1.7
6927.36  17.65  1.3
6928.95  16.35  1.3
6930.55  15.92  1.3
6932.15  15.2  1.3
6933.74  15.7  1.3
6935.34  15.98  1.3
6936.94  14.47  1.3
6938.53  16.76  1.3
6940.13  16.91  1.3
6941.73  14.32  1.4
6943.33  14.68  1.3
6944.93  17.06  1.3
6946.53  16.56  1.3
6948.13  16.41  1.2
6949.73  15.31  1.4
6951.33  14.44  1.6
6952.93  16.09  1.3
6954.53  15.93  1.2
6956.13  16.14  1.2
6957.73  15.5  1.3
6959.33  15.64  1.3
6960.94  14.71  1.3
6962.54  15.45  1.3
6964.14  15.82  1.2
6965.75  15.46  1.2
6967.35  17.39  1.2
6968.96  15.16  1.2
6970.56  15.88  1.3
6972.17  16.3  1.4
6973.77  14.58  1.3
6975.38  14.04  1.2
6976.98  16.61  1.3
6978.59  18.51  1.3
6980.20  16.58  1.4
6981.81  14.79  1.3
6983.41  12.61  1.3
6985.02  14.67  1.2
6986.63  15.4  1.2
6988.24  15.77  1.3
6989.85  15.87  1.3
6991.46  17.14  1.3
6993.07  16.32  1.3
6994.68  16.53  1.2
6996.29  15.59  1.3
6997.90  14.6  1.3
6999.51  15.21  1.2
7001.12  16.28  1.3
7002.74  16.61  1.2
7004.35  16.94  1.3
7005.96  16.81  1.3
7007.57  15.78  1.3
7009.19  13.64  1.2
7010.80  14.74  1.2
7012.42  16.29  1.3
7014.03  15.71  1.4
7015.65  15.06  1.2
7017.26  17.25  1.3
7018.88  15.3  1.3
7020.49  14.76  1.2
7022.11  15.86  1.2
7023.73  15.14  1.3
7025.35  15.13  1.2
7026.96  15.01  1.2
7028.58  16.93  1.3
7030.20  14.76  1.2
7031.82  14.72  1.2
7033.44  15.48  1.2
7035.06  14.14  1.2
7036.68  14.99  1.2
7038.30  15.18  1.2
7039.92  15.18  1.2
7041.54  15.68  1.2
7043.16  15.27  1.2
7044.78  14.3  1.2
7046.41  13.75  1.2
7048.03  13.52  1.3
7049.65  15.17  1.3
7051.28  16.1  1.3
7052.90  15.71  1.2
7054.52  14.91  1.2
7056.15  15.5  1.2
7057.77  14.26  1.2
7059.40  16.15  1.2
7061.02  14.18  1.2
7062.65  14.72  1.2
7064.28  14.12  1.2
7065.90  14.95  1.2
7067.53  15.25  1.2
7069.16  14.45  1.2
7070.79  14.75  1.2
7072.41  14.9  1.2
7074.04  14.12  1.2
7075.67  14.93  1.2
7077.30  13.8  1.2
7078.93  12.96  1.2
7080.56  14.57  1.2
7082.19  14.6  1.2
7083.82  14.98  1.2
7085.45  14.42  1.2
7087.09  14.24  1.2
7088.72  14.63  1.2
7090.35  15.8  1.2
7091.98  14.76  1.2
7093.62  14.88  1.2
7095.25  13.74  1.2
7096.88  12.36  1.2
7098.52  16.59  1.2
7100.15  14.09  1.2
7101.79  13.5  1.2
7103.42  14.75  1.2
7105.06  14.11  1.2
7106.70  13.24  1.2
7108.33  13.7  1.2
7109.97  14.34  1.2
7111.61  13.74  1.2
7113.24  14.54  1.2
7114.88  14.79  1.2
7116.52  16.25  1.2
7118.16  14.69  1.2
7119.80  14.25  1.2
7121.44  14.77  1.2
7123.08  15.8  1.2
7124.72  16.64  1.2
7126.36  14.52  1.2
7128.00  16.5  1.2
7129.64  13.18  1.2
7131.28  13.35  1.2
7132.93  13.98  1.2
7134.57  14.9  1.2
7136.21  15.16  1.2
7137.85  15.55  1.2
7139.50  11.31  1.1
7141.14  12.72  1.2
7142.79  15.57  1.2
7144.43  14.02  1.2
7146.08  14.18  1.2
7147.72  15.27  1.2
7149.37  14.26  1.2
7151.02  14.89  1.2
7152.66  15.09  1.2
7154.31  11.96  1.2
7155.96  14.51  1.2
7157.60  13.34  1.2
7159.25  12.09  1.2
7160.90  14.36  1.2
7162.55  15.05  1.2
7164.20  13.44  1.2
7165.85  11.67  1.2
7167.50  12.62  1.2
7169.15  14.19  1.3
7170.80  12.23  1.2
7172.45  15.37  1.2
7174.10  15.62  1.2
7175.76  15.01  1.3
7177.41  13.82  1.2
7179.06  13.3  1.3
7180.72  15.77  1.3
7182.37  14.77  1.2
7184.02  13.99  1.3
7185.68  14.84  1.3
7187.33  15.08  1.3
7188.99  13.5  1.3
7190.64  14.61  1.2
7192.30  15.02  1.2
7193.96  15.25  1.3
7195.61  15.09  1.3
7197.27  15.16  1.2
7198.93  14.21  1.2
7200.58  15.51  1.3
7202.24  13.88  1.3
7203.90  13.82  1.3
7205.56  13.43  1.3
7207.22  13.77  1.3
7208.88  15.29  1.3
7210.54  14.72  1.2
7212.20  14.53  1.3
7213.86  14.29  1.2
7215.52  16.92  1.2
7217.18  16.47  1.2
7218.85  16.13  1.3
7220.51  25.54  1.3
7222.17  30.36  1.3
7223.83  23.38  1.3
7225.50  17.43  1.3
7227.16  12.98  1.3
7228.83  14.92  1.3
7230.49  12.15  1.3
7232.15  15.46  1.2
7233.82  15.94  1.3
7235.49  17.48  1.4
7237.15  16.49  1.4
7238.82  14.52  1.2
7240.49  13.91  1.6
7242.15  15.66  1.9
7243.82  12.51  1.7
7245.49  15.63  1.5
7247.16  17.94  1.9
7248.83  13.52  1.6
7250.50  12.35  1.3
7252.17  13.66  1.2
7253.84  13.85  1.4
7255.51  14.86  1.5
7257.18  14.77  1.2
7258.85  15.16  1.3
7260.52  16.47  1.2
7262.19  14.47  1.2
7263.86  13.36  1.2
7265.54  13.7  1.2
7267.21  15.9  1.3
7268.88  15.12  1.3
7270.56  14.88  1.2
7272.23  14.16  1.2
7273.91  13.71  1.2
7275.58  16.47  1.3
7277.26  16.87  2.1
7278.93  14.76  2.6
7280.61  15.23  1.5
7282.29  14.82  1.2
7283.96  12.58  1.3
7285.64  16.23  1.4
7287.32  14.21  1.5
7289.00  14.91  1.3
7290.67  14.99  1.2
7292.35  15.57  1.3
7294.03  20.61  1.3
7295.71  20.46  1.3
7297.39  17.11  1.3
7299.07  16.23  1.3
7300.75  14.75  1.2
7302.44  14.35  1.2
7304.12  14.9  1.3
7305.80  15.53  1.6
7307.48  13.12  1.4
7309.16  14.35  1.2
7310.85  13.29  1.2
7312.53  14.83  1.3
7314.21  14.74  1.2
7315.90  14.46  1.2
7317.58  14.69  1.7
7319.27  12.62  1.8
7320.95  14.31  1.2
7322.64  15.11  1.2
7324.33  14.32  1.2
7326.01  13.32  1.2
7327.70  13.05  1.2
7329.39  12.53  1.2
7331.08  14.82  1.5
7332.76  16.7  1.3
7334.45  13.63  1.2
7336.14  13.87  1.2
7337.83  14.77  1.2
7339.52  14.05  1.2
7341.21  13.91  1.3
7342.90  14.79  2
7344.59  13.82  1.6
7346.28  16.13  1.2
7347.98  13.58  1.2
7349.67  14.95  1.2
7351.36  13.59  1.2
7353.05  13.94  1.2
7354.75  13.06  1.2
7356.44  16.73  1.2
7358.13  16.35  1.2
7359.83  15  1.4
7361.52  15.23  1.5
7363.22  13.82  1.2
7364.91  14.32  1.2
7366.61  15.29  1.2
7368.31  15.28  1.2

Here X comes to -0.135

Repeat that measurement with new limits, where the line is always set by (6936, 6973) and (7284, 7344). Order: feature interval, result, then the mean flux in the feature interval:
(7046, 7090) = 0.06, 14.7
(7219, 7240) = -0.19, 17.9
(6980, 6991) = 0.04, 15.1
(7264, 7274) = 0.03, 14.5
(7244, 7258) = 0.04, 14.5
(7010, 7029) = 0.00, 15.6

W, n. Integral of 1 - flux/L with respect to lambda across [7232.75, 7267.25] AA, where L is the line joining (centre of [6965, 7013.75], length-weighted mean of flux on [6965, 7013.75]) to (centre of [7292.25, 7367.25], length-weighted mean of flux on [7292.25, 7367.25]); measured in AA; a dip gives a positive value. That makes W 0.4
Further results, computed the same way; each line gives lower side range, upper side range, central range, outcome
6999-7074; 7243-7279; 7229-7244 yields -0.2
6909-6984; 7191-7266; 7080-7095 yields 0.9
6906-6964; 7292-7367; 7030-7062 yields 1.1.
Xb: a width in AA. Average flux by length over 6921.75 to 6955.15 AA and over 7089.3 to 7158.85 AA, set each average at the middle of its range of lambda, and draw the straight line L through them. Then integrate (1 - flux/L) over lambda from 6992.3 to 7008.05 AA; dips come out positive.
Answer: -0.7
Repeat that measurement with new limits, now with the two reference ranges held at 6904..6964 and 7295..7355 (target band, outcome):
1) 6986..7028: -0.6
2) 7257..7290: -0.4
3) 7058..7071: 0.5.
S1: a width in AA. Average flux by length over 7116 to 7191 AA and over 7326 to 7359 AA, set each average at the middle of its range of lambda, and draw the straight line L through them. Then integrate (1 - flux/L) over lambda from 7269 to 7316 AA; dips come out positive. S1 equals -3.02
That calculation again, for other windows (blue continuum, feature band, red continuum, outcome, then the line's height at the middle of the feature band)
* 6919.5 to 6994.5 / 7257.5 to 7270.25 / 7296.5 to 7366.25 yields -0.12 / 14.7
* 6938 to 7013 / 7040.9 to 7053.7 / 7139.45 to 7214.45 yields 0.22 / 15.2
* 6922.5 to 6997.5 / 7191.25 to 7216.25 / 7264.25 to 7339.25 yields 0.73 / 15.2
